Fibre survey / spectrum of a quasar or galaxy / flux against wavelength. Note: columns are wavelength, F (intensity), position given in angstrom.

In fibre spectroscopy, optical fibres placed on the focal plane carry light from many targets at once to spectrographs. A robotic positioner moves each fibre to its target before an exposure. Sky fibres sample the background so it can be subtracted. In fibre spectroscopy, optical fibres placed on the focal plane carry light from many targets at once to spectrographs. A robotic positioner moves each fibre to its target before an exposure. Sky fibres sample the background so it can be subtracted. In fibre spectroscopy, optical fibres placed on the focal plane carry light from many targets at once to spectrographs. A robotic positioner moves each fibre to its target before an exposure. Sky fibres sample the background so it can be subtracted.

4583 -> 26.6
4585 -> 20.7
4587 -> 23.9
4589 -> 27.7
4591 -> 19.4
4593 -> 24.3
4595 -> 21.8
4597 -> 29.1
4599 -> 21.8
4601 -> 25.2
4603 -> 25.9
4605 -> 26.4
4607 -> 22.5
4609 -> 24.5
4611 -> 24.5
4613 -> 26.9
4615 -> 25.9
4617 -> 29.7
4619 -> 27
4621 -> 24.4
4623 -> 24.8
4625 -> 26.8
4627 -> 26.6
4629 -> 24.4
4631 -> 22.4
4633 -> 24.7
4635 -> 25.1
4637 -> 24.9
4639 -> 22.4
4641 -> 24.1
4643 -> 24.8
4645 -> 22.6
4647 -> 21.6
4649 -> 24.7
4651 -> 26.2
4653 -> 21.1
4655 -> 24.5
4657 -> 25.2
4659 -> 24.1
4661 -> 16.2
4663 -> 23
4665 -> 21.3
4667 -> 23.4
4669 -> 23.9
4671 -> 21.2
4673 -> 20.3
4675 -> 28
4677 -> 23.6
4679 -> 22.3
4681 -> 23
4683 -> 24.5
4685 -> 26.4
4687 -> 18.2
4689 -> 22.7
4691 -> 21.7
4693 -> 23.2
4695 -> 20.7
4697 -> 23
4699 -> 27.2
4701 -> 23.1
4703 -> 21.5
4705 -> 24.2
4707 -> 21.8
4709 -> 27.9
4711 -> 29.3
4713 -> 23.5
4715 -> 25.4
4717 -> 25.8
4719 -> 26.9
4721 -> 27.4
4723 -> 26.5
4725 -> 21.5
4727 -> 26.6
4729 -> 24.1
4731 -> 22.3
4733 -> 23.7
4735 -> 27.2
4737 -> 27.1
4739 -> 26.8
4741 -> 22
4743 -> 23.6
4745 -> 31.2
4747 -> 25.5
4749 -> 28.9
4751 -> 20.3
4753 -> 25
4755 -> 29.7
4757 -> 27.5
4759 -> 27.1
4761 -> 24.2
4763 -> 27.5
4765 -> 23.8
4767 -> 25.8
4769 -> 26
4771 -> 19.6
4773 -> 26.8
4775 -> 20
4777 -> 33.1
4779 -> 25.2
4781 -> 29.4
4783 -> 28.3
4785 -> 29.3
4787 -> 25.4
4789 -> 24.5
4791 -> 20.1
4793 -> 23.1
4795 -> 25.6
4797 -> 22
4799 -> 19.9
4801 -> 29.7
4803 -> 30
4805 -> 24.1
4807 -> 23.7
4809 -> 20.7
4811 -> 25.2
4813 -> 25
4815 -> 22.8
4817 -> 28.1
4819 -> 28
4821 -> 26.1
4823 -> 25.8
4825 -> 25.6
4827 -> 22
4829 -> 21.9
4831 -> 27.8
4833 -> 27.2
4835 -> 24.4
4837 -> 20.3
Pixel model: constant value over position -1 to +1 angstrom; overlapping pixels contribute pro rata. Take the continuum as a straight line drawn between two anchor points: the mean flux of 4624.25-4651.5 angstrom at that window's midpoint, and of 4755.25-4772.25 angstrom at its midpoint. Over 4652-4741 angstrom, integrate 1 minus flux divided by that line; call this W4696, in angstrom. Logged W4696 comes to 3.5 angstrom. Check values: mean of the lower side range 24.3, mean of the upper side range 25.4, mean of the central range 23.9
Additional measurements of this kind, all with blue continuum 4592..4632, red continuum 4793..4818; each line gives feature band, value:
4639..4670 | 2.5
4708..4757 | -1.8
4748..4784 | -1.8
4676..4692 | 1.4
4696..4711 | 0.3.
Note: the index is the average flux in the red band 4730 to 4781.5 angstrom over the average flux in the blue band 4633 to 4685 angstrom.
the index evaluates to 1.1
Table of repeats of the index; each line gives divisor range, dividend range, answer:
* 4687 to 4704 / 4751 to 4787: 1.16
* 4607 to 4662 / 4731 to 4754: 1.04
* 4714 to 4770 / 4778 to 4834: 0.98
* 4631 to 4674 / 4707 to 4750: 1.12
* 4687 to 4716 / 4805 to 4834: 1.05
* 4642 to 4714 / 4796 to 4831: 1.06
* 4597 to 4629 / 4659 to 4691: 0.88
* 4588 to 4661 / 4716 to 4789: 1.05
